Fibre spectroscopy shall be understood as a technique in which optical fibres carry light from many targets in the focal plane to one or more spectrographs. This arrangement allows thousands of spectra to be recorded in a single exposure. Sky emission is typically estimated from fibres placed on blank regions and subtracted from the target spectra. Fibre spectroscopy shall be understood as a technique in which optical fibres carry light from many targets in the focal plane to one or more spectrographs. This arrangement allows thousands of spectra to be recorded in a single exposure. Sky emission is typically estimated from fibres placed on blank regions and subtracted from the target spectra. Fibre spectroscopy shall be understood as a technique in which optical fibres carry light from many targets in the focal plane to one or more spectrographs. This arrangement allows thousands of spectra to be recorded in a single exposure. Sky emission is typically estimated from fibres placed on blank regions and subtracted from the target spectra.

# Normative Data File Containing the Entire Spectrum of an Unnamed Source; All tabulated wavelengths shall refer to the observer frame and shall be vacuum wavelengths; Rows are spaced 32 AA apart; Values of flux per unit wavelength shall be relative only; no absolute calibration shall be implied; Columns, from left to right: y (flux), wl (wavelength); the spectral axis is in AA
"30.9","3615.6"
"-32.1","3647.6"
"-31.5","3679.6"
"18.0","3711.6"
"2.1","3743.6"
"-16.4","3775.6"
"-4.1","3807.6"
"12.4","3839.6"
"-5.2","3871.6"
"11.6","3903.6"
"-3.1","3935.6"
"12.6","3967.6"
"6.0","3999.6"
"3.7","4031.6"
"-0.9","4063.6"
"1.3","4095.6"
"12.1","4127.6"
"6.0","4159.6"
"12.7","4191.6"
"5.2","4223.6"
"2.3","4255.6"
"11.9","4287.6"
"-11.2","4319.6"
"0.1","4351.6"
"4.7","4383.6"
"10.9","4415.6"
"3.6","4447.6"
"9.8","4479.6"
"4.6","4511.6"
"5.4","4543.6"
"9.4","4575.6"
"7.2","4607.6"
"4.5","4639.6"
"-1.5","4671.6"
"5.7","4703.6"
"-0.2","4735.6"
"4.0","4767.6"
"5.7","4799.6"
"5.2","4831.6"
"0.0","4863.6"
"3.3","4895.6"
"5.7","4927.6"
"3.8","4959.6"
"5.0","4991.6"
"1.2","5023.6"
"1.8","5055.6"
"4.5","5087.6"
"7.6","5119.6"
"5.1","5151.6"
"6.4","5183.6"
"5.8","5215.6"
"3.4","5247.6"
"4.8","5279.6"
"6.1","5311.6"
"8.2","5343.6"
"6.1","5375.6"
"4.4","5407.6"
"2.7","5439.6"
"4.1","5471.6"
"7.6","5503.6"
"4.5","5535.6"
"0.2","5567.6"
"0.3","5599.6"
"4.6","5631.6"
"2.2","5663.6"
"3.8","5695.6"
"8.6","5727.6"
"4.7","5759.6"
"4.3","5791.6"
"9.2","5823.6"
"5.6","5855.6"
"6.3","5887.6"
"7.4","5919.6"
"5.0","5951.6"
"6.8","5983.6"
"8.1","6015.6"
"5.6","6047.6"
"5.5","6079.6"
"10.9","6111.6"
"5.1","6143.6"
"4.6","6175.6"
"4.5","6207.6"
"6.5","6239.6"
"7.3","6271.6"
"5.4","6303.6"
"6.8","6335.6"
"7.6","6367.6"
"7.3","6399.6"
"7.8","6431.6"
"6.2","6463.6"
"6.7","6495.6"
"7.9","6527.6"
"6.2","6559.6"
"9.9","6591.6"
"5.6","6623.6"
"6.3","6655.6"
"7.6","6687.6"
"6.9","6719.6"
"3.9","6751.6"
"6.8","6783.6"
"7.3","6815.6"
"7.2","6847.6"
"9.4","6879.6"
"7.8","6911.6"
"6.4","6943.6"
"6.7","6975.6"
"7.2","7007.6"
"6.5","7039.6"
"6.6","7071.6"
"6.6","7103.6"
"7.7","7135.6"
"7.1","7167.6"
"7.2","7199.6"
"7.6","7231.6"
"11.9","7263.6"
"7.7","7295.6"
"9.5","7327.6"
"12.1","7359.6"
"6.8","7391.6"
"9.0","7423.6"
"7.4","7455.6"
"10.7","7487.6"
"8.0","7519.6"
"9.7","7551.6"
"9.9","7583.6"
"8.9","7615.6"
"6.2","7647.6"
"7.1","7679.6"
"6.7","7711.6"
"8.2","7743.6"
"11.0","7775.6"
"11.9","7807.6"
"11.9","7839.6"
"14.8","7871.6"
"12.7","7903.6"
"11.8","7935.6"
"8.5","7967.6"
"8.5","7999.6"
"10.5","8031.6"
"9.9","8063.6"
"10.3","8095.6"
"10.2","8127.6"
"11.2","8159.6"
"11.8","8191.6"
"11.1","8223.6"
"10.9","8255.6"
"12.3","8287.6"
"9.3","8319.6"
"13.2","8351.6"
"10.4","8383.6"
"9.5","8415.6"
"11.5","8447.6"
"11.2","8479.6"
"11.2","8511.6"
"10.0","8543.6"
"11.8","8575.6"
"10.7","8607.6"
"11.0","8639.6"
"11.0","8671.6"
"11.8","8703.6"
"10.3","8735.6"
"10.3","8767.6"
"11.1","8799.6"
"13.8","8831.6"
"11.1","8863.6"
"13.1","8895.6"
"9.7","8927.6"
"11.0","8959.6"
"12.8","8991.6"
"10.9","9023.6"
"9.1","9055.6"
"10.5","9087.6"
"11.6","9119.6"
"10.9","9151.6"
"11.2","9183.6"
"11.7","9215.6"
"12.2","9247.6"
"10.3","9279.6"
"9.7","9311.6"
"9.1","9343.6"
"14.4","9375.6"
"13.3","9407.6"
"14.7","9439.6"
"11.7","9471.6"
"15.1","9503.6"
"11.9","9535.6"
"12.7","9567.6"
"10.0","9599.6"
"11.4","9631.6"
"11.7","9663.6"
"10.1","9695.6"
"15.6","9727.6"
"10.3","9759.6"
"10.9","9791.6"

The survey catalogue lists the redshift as 0.944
